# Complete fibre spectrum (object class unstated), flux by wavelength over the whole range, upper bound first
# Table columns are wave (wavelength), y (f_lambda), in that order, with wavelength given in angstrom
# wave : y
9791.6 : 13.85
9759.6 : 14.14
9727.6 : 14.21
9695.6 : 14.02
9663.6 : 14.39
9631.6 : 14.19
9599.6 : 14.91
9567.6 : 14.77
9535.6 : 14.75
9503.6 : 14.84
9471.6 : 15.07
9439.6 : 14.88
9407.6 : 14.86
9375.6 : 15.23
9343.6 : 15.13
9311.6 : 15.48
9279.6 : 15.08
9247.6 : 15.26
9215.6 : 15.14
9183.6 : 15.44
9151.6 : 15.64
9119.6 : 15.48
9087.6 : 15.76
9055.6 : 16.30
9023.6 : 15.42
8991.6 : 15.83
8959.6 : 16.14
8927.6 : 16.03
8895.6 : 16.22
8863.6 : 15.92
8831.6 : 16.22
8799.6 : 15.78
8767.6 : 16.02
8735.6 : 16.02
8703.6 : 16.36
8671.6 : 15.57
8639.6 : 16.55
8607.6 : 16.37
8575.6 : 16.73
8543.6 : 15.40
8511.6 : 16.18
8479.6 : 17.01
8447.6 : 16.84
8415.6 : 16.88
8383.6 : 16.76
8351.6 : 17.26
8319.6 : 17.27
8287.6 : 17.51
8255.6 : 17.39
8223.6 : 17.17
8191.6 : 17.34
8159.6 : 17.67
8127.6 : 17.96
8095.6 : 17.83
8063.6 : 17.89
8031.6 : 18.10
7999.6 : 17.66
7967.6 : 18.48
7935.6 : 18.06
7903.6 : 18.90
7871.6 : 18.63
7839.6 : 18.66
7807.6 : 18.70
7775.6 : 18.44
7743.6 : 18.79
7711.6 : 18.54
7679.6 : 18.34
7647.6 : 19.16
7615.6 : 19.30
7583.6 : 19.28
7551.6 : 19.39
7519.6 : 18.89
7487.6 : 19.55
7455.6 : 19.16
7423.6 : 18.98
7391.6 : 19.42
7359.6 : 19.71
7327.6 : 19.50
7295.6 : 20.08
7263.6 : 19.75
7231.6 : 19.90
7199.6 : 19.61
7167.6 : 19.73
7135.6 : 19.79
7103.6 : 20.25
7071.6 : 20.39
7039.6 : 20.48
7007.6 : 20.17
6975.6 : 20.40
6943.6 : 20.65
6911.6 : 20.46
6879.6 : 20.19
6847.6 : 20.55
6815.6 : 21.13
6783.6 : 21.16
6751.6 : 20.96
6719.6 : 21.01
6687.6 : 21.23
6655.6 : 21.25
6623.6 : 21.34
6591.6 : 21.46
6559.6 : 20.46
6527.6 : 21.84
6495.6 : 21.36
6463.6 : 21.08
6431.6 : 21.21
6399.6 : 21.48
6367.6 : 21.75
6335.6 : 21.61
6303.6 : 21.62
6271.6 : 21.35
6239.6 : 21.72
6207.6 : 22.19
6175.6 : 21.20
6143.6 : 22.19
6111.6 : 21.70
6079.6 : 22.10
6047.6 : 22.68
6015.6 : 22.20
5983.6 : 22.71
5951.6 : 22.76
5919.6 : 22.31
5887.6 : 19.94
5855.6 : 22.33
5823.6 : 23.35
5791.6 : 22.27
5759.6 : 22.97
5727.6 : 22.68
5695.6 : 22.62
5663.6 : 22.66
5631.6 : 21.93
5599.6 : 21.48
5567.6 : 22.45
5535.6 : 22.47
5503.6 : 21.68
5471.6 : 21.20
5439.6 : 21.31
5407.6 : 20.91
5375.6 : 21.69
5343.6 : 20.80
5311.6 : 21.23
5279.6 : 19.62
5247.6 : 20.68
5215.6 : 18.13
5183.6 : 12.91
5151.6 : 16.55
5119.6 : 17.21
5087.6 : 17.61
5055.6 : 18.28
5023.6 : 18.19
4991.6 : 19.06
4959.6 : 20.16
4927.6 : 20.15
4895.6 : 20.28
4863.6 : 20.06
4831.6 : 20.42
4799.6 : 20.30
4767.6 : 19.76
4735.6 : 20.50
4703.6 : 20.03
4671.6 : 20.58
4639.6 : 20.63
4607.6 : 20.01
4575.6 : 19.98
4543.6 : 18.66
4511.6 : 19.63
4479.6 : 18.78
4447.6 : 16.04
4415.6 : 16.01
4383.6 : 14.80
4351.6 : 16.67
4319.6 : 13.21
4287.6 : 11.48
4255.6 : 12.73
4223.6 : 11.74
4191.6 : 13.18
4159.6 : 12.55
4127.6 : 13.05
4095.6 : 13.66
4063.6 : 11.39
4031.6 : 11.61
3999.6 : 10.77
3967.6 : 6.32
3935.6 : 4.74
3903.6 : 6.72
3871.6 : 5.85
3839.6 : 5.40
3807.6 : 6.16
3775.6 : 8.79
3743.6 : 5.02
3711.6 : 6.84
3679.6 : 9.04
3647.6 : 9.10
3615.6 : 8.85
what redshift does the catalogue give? 0.000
